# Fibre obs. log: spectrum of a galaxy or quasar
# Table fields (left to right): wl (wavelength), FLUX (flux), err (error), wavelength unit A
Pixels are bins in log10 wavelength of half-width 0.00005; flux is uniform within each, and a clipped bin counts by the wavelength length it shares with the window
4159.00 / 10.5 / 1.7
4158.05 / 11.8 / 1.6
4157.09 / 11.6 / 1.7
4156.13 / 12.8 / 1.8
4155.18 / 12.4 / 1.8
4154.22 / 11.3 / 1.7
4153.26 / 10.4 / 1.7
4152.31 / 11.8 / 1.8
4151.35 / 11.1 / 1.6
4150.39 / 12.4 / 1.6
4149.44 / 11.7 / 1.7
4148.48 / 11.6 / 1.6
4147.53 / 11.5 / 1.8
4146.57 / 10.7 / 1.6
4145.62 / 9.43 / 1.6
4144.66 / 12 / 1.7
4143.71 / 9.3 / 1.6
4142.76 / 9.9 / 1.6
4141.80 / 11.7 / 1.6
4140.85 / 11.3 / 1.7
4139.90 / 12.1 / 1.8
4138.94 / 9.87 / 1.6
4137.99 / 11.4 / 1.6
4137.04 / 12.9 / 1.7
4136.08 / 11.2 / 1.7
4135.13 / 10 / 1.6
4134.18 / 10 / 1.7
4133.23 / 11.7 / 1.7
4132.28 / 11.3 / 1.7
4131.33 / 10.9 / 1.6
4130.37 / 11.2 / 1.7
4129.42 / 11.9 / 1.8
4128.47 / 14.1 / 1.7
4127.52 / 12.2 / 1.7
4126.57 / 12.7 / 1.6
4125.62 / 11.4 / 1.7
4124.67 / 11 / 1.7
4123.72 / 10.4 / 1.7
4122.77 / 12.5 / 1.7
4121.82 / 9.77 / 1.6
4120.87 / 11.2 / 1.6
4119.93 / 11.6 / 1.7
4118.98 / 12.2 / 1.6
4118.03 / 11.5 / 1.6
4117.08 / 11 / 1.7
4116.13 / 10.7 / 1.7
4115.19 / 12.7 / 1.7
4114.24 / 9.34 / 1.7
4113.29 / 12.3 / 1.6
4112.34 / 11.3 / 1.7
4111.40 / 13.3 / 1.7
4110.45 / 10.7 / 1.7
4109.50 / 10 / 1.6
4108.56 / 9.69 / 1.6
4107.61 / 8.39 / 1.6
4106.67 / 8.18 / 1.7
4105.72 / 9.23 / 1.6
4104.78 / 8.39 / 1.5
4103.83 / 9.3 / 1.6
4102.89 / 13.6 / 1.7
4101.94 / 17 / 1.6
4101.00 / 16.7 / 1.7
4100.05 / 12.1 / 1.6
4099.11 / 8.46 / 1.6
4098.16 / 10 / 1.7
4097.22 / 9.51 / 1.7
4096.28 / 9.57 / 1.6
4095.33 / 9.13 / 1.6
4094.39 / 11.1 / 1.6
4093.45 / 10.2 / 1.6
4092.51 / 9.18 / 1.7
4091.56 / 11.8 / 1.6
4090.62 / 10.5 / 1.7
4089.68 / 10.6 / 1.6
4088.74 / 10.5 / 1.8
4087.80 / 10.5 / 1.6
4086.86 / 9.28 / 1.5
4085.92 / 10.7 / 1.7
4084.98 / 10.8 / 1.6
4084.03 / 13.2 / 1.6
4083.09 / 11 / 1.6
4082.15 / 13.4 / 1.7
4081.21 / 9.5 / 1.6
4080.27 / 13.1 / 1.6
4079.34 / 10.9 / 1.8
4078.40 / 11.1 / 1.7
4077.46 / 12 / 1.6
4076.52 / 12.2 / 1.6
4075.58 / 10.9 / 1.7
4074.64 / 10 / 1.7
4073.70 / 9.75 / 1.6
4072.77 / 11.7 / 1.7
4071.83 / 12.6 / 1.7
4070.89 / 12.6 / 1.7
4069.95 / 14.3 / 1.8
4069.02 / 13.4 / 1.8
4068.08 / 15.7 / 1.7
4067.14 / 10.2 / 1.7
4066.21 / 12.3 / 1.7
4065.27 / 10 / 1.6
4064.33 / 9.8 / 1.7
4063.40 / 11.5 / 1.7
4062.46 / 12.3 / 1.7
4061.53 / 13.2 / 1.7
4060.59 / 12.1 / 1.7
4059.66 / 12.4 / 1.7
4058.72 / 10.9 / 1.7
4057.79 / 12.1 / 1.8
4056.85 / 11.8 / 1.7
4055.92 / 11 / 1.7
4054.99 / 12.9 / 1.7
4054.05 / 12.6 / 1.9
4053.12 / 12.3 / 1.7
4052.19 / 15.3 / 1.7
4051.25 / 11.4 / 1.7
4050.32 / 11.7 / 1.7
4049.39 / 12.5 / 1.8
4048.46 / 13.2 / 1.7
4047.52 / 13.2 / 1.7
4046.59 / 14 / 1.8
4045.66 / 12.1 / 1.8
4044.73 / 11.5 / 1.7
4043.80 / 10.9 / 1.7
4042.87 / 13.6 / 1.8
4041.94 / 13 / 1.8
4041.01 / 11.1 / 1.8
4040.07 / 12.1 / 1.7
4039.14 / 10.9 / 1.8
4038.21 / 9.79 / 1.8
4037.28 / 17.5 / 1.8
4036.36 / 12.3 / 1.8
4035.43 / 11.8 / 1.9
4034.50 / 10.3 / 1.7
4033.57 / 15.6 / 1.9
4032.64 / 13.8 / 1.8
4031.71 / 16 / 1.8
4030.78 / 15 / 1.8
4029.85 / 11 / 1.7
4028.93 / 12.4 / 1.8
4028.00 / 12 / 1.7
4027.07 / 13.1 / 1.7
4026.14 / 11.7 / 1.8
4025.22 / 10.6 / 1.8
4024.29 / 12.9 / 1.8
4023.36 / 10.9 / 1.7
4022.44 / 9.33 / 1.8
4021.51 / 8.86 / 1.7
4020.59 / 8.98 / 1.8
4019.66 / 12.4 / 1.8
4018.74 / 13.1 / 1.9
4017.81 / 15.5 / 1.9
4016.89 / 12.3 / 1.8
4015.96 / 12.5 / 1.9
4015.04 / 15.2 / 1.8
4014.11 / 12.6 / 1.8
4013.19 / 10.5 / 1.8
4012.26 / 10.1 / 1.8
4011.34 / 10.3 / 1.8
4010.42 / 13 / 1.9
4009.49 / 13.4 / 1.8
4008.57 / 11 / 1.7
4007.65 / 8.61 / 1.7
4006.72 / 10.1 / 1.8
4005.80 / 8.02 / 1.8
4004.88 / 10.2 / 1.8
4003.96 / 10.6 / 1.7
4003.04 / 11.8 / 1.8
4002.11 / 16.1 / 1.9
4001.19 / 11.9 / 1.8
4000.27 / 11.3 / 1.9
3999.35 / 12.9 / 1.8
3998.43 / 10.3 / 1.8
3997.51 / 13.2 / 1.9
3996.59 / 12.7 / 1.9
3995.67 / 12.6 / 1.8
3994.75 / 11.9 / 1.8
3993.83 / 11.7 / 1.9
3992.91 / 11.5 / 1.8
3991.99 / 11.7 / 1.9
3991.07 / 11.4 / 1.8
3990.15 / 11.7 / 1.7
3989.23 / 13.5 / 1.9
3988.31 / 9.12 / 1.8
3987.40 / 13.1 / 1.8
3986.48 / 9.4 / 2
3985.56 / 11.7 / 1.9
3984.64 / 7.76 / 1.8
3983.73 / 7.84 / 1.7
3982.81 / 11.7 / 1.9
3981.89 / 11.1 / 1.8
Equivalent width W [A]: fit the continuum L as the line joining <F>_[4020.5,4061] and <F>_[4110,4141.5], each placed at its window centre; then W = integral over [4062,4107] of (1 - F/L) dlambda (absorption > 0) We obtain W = 2.3 A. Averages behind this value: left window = 12.3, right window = 11.4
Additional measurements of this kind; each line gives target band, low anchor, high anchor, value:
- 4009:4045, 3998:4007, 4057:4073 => -1.8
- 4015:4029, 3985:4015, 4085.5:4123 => -0.6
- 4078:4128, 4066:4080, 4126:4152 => 2.8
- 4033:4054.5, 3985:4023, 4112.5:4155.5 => -1.9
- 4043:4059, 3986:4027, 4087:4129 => -1.4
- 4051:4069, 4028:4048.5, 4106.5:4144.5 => 0.3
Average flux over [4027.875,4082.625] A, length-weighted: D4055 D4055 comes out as 12.3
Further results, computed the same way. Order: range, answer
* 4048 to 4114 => 11.4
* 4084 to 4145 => 11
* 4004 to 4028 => 11.4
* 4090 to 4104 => 11.2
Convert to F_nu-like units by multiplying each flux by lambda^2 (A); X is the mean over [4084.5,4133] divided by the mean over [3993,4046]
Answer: 0.96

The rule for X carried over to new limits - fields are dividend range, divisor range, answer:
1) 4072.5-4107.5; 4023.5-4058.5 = 0.89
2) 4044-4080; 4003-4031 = 1.07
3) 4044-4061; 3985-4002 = 1.08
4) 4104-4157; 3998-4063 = 0.96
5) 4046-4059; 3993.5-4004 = 1.04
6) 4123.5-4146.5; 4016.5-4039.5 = 0.96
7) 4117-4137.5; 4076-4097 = 1.08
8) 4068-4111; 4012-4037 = 0.93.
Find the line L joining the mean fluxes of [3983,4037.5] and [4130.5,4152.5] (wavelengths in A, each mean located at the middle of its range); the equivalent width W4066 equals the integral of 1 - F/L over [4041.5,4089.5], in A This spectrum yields -1.69 A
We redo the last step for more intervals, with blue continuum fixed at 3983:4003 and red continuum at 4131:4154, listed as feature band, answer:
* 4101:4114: 0.2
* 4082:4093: 0.4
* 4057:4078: -1.0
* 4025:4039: -1.7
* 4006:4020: -0.5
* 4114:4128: -0.3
